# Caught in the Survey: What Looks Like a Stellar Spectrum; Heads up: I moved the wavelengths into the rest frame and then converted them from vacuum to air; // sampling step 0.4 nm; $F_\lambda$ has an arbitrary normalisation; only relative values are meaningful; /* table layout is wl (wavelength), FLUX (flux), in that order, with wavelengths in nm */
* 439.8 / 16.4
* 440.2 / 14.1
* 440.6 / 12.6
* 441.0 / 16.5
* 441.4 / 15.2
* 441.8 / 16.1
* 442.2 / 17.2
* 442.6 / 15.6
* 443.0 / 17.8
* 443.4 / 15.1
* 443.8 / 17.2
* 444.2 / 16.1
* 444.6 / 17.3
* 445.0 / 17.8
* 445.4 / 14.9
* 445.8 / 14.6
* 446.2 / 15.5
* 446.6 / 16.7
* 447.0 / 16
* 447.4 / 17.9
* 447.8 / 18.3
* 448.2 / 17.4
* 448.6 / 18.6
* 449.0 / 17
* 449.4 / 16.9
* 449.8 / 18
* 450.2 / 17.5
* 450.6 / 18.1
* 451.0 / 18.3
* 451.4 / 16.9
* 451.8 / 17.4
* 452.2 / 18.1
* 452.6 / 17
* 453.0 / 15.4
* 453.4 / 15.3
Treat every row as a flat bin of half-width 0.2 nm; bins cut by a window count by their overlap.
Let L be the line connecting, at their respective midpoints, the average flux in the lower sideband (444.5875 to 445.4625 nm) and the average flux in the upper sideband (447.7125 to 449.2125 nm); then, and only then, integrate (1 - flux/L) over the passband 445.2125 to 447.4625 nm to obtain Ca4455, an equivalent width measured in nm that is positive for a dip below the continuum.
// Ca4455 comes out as 0.18 nm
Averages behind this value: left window 16.8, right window 17.8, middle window 15.8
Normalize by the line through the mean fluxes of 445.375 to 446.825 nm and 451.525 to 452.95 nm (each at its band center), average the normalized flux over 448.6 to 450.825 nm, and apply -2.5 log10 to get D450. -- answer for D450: -0.07 mag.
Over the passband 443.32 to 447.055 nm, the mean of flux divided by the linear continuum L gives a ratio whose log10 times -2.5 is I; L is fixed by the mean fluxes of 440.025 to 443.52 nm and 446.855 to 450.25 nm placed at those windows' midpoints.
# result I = 0.03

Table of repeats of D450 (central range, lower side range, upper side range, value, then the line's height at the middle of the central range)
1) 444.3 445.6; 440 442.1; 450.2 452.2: -0.039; 16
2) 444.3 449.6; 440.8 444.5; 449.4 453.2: 0.002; 16.9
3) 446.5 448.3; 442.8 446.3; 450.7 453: -0.037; 16.7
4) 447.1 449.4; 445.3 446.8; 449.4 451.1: -0.062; 16.7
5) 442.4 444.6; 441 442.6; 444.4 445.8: -0.012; 16.3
